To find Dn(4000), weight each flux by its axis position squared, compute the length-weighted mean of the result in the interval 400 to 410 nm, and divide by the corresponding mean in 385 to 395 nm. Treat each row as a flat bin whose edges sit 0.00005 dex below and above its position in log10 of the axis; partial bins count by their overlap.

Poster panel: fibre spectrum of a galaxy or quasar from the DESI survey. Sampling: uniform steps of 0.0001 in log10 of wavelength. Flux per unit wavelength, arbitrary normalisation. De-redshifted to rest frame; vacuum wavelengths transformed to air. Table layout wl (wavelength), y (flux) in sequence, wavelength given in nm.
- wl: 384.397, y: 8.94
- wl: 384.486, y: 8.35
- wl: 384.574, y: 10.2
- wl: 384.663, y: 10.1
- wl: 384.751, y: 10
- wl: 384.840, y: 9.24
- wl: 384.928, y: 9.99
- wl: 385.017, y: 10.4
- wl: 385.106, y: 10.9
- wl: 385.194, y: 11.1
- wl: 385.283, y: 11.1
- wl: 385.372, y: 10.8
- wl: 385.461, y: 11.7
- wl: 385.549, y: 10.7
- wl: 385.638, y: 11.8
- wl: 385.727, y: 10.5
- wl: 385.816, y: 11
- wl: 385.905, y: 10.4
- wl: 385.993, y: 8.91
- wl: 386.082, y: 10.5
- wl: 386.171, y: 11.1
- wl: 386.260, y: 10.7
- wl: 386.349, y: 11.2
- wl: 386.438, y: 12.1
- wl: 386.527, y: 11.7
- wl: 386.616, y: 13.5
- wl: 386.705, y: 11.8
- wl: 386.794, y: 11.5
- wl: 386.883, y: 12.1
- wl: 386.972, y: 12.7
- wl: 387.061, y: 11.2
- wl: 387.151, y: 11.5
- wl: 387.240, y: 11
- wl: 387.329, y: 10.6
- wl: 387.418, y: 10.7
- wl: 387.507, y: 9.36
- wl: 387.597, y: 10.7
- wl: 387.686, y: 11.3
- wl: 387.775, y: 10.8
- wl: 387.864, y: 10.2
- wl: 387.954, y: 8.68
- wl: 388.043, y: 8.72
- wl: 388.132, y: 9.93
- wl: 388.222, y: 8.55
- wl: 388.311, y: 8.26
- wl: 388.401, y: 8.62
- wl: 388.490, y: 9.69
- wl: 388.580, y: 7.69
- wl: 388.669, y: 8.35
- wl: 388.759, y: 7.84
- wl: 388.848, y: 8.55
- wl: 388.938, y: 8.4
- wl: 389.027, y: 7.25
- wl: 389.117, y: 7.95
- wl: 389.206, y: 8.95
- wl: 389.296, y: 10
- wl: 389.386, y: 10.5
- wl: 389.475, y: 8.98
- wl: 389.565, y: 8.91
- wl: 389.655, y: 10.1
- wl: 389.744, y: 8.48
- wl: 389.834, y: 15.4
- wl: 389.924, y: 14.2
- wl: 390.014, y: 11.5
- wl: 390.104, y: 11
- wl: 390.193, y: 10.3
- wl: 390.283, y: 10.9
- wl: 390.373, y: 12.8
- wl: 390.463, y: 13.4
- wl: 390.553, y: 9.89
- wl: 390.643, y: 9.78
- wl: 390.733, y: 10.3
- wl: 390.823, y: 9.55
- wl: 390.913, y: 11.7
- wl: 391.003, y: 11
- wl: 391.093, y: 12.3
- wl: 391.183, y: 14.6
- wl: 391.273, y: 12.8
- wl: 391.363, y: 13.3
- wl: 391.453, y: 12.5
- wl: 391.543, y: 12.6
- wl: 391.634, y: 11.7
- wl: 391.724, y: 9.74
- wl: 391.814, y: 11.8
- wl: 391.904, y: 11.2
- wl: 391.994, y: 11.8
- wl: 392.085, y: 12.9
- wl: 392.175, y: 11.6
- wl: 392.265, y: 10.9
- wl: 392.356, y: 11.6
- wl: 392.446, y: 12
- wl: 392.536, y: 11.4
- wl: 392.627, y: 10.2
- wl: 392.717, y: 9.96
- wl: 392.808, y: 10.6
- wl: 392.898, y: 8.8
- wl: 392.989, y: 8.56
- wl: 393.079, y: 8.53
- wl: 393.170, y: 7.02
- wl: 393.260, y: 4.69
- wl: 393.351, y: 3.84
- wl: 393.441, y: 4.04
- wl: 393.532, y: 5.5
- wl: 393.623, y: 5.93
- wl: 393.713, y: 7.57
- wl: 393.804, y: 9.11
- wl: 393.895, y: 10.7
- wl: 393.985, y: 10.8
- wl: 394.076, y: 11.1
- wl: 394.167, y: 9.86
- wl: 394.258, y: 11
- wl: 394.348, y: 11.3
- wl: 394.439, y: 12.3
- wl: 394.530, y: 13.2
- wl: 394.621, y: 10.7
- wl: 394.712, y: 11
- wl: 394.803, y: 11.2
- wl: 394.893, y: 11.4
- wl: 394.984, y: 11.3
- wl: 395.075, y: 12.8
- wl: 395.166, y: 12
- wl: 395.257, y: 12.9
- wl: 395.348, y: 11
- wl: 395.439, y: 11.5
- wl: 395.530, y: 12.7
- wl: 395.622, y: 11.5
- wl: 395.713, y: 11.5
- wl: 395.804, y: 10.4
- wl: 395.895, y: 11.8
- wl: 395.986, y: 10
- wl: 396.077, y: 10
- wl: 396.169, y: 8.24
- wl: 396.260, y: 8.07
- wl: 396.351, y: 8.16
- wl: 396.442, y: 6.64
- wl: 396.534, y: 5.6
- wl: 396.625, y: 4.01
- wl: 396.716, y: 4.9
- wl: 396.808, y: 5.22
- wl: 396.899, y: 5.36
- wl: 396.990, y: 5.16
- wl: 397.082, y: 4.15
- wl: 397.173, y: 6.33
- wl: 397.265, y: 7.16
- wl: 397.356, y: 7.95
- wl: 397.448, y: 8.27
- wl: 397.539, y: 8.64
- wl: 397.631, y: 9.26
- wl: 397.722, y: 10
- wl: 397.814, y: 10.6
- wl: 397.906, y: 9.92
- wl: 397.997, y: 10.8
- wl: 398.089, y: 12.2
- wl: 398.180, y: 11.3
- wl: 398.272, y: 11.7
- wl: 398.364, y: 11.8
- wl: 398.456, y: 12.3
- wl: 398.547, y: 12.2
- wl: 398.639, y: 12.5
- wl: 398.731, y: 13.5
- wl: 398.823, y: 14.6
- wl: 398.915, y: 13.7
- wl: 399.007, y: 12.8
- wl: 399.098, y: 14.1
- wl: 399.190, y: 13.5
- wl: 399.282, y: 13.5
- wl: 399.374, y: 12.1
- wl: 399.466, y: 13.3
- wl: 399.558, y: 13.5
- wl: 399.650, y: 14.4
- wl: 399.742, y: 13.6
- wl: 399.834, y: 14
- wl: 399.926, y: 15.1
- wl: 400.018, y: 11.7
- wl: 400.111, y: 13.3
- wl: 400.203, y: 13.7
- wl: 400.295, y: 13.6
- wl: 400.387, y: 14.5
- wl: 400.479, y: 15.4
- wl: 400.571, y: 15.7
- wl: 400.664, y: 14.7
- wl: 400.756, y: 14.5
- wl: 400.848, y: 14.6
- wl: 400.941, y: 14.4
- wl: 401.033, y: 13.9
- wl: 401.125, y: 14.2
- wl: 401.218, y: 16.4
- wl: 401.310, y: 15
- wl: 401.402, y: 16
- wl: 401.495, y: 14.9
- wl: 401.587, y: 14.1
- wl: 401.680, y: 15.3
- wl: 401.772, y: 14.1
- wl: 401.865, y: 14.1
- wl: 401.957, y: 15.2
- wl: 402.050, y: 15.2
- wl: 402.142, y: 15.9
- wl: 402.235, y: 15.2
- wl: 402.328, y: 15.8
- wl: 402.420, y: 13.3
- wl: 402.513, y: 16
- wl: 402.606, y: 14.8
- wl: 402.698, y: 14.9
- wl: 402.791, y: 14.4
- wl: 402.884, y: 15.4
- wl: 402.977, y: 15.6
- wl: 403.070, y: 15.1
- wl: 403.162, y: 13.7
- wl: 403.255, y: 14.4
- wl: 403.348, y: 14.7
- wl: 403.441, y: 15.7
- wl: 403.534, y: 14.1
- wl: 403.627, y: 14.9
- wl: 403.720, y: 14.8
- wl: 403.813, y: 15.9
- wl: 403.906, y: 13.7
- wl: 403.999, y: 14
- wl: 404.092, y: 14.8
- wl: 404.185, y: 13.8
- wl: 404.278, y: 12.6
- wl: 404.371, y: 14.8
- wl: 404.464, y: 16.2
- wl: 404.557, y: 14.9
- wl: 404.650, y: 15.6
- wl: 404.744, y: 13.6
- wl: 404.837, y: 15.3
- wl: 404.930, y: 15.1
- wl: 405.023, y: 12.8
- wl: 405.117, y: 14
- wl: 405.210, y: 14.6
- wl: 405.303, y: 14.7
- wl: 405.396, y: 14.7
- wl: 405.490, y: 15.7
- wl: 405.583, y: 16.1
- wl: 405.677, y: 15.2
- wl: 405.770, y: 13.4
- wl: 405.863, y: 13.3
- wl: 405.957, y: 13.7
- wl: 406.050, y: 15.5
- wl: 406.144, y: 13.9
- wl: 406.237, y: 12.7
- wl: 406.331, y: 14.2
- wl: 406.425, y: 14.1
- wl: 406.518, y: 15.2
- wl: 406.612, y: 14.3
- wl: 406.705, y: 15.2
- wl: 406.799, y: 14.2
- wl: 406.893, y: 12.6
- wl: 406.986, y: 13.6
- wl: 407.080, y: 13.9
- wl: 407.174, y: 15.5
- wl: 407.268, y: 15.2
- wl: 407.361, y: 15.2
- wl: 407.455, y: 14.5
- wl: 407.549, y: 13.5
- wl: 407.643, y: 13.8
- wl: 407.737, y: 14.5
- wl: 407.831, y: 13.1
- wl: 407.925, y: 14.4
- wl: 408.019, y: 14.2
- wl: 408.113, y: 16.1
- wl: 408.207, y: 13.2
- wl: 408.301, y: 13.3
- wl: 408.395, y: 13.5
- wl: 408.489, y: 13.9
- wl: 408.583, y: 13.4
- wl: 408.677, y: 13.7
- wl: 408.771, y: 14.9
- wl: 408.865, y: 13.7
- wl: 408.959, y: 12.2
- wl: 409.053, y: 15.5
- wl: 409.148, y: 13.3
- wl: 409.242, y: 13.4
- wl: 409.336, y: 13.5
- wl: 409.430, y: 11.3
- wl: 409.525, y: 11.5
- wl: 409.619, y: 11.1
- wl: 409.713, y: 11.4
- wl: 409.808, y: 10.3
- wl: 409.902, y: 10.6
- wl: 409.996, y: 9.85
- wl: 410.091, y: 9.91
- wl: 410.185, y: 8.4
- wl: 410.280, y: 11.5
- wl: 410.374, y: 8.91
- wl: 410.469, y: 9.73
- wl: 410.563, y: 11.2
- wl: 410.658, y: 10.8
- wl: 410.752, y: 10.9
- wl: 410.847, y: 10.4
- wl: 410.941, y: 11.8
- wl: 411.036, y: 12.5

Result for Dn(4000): 1.47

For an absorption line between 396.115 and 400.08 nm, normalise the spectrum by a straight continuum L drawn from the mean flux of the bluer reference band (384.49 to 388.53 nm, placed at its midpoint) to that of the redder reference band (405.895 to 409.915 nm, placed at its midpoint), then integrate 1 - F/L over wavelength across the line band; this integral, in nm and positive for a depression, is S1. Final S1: 0.647 nm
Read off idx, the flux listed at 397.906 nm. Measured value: 9.92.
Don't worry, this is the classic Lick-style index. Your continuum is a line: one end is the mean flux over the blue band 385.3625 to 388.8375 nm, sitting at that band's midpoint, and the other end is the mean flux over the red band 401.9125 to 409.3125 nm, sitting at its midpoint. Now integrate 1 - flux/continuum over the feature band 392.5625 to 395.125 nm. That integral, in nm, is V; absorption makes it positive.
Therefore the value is 0.54 nm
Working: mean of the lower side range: 10.4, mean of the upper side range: 14.4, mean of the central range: 9.41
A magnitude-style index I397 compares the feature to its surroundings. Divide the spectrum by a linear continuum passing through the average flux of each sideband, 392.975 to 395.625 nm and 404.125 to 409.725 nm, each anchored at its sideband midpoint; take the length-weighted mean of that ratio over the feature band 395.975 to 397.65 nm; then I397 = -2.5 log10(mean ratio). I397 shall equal 0.47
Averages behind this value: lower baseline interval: 9.83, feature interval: 6.91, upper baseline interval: 14.1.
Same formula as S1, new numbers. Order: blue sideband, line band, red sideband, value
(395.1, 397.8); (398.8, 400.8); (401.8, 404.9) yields -0.389 nm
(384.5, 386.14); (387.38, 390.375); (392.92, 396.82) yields 0.084 nm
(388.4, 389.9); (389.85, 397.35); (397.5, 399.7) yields 0.370 nm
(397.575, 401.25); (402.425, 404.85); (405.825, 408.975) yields -0.192 nm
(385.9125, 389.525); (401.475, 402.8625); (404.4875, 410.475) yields -0.253 nm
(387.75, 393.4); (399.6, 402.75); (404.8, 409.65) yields -0.494 nm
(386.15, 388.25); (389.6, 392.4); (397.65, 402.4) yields 0.018 nm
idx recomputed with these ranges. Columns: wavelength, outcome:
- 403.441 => 15.7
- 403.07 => 15.1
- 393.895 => 10.7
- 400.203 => 13.7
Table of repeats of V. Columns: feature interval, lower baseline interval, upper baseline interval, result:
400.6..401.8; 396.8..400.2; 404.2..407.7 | -0.24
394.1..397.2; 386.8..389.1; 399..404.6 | 0.70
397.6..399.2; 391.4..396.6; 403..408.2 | -0.04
